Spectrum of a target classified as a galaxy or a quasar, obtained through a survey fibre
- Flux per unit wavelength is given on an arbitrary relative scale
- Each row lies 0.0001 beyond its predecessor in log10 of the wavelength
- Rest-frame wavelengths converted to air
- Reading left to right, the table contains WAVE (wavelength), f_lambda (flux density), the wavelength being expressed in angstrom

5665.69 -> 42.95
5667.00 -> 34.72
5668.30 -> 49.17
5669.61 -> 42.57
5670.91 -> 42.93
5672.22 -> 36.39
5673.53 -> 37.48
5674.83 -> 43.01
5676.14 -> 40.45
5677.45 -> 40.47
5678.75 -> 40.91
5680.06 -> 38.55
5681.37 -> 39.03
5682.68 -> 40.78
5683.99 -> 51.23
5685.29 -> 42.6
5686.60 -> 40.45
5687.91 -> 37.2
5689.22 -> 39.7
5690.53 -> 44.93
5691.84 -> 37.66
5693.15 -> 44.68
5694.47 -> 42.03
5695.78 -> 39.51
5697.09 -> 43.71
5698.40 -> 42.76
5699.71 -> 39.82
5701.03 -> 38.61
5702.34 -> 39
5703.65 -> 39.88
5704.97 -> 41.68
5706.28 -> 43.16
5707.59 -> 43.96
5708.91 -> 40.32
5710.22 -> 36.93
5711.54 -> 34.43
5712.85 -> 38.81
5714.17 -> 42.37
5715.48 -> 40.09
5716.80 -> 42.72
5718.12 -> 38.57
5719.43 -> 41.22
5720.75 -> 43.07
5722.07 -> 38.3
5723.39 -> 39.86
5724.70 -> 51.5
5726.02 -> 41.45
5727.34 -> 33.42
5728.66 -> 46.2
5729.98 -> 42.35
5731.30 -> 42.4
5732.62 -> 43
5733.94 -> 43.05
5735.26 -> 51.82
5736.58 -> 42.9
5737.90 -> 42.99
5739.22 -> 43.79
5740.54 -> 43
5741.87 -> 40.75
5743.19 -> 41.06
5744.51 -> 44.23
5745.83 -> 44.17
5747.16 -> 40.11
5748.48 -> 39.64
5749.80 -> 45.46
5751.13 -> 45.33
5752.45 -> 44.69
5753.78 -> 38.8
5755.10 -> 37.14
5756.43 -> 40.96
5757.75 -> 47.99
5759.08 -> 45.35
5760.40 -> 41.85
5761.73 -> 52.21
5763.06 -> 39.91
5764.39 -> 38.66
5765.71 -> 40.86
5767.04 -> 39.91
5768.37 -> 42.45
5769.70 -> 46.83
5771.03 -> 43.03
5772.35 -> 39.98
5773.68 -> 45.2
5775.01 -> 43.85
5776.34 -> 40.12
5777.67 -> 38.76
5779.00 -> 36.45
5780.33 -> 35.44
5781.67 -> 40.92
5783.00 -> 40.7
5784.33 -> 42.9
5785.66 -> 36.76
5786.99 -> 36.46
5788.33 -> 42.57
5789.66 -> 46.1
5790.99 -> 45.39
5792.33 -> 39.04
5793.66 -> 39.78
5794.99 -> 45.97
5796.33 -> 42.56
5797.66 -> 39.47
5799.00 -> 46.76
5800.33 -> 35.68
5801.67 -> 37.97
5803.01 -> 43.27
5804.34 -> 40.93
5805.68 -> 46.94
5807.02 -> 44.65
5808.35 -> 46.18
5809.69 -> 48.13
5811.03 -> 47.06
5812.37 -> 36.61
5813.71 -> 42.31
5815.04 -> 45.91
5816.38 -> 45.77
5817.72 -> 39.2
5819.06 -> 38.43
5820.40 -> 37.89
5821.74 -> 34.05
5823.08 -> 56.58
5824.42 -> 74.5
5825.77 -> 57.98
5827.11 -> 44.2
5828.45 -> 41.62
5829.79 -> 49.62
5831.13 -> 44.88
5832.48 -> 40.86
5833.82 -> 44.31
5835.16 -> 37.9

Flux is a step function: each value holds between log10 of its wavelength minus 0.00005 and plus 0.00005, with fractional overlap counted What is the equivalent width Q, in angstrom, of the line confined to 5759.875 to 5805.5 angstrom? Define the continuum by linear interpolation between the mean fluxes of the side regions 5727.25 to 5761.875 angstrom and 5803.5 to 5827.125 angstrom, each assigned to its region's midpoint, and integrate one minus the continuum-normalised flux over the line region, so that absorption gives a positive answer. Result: 3.3 angstrom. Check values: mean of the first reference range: 43.2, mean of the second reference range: 46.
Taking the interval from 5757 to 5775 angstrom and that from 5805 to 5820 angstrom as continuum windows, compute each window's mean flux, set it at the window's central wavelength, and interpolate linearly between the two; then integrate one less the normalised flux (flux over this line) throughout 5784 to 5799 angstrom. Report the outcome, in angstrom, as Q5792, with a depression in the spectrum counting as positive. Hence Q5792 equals 0.6 angstrom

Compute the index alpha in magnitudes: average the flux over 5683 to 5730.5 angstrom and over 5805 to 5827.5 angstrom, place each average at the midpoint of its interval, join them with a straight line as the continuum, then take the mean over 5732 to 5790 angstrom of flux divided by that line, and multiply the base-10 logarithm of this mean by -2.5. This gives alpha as 0.04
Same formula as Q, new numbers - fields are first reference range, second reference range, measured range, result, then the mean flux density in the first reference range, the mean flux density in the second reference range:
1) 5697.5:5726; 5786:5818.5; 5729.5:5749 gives -0.78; 40.9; 42.6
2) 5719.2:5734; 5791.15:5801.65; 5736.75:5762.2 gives -0.73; 42.1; 41.3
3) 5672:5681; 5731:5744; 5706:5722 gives 0.66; 39.7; 43.5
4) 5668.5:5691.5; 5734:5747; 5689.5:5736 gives 1.13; 41.2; 43.7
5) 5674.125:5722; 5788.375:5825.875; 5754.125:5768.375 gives 0.15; 40.9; 44.2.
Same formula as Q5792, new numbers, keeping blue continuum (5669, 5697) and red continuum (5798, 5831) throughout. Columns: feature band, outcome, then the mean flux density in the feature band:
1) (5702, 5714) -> 0.6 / 39.9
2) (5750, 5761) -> 0.1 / 42.9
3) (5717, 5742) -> -0.1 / 42.6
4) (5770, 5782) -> 0.9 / 40.6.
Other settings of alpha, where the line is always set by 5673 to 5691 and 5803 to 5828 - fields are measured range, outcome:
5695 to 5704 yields 0.03 mag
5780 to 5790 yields 0.12 mag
